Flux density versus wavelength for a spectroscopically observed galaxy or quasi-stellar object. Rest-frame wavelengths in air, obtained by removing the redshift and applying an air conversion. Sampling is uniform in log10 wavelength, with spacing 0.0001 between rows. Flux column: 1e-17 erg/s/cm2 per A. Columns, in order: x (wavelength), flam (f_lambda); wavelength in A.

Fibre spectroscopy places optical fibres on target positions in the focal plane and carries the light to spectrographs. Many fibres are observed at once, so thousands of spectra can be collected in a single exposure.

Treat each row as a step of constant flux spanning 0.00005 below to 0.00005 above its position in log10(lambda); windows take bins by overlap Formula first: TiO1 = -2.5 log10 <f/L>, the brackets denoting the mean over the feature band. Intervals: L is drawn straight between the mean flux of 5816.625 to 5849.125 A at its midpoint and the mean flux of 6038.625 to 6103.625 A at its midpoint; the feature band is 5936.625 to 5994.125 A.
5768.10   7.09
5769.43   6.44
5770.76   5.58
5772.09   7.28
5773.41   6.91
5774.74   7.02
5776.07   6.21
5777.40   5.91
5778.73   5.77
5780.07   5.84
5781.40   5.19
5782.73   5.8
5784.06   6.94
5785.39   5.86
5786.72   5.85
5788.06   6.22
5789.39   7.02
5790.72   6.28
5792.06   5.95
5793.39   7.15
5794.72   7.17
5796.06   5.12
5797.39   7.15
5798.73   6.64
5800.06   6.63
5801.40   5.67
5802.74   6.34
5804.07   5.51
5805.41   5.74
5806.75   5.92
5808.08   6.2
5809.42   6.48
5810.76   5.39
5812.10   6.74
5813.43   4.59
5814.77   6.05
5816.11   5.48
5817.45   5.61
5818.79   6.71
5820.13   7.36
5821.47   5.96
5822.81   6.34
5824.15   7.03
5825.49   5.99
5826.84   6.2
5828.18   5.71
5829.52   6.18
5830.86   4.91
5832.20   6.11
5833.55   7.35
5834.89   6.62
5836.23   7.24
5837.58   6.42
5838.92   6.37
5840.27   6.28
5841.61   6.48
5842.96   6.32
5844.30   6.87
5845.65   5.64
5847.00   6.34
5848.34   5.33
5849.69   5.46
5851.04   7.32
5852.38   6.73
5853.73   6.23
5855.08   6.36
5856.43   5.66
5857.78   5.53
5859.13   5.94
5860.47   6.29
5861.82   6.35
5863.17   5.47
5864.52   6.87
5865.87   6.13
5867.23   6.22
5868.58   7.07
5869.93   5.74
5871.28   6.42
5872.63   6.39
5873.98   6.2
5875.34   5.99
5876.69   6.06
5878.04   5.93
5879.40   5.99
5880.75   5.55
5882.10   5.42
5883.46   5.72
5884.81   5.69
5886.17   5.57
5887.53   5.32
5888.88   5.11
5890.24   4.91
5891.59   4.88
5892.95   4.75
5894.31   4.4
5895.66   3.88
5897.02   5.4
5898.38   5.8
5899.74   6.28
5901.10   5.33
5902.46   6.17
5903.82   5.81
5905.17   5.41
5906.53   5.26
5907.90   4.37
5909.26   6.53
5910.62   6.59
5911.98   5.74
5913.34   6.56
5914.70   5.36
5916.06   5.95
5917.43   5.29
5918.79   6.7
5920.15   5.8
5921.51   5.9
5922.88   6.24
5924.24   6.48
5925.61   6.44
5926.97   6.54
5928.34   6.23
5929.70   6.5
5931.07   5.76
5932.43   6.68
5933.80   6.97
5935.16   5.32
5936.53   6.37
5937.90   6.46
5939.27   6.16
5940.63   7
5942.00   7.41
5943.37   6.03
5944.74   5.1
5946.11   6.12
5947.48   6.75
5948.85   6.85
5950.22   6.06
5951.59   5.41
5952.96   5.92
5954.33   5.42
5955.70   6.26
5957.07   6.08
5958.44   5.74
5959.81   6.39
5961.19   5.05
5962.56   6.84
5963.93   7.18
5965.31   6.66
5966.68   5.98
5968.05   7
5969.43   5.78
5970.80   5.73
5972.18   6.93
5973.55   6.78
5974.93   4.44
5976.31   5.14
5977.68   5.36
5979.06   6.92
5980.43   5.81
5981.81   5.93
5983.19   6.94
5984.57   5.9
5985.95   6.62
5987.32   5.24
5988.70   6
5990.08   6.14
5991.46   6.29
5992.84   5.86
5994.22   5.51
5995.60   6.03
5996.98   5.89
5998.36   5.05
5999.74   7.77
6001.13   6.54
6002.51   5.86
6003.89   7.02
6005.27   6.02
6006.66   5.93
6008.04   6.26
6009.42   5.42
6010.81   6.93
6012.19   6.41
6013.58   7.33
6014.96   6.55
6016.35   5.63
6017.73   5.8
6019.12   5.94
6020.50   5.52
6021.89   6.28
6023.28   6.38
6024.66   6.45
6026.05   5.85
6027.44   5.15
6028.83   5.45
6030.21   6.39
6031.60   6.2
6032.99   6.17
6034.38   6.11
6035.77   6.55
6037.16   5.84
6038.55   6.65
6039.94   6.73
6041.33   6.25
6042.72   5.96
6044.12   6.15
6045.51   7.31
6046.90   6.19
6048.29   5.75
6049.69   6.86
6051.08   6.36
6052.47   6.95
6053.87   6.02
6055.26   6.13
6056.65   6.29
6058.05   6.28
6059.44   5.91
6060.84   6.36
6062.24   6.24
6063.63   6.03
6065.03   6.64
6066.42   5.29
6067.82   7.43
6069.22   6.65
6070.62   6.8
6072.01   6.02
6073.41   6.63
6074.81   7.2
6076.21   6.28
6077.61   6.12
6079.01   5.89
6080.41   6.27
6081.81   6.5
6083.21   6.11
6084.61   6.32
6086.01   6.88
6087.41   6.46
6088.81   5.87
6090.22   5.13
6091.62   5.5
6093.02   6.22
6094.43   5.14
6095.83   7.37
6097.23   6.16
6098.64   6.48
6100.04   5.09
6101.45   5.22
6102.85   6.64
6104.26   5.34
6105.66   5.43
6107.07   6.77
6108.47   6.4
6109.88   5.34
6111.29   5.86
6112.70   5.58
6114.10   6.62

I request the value 0.03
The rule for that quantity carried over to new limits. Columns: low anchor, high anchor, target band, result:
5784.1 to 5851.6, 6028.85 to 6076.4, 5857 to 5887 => 0.043 mag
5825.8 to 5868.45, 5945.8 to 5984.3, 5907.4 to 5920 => 0.045 mag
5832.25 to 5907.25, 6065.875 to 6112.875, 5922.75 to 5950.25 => -0.065 mag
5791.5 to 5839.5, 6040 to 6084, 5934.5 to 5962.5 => 0.032 mag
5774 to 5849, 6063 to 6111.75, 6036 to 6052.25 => -0.039 mag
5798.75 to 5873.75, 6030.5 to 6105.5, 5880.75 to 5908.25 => 0.173 mag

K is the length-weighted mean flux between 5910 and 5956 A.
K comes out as 6.19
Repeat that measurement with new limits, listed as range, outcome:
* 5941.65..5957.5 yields 6.09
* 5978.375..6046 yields 6.18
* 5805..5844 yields 6.21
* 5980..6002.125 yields 6.09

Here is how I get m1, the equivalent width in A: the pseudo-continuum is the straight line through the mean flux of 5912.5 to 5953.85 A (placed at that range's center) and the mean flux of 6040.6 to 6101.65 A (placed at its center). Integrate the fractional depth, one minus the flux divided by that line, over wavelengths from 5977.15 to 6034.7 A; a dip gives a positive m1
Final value 1.04 A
